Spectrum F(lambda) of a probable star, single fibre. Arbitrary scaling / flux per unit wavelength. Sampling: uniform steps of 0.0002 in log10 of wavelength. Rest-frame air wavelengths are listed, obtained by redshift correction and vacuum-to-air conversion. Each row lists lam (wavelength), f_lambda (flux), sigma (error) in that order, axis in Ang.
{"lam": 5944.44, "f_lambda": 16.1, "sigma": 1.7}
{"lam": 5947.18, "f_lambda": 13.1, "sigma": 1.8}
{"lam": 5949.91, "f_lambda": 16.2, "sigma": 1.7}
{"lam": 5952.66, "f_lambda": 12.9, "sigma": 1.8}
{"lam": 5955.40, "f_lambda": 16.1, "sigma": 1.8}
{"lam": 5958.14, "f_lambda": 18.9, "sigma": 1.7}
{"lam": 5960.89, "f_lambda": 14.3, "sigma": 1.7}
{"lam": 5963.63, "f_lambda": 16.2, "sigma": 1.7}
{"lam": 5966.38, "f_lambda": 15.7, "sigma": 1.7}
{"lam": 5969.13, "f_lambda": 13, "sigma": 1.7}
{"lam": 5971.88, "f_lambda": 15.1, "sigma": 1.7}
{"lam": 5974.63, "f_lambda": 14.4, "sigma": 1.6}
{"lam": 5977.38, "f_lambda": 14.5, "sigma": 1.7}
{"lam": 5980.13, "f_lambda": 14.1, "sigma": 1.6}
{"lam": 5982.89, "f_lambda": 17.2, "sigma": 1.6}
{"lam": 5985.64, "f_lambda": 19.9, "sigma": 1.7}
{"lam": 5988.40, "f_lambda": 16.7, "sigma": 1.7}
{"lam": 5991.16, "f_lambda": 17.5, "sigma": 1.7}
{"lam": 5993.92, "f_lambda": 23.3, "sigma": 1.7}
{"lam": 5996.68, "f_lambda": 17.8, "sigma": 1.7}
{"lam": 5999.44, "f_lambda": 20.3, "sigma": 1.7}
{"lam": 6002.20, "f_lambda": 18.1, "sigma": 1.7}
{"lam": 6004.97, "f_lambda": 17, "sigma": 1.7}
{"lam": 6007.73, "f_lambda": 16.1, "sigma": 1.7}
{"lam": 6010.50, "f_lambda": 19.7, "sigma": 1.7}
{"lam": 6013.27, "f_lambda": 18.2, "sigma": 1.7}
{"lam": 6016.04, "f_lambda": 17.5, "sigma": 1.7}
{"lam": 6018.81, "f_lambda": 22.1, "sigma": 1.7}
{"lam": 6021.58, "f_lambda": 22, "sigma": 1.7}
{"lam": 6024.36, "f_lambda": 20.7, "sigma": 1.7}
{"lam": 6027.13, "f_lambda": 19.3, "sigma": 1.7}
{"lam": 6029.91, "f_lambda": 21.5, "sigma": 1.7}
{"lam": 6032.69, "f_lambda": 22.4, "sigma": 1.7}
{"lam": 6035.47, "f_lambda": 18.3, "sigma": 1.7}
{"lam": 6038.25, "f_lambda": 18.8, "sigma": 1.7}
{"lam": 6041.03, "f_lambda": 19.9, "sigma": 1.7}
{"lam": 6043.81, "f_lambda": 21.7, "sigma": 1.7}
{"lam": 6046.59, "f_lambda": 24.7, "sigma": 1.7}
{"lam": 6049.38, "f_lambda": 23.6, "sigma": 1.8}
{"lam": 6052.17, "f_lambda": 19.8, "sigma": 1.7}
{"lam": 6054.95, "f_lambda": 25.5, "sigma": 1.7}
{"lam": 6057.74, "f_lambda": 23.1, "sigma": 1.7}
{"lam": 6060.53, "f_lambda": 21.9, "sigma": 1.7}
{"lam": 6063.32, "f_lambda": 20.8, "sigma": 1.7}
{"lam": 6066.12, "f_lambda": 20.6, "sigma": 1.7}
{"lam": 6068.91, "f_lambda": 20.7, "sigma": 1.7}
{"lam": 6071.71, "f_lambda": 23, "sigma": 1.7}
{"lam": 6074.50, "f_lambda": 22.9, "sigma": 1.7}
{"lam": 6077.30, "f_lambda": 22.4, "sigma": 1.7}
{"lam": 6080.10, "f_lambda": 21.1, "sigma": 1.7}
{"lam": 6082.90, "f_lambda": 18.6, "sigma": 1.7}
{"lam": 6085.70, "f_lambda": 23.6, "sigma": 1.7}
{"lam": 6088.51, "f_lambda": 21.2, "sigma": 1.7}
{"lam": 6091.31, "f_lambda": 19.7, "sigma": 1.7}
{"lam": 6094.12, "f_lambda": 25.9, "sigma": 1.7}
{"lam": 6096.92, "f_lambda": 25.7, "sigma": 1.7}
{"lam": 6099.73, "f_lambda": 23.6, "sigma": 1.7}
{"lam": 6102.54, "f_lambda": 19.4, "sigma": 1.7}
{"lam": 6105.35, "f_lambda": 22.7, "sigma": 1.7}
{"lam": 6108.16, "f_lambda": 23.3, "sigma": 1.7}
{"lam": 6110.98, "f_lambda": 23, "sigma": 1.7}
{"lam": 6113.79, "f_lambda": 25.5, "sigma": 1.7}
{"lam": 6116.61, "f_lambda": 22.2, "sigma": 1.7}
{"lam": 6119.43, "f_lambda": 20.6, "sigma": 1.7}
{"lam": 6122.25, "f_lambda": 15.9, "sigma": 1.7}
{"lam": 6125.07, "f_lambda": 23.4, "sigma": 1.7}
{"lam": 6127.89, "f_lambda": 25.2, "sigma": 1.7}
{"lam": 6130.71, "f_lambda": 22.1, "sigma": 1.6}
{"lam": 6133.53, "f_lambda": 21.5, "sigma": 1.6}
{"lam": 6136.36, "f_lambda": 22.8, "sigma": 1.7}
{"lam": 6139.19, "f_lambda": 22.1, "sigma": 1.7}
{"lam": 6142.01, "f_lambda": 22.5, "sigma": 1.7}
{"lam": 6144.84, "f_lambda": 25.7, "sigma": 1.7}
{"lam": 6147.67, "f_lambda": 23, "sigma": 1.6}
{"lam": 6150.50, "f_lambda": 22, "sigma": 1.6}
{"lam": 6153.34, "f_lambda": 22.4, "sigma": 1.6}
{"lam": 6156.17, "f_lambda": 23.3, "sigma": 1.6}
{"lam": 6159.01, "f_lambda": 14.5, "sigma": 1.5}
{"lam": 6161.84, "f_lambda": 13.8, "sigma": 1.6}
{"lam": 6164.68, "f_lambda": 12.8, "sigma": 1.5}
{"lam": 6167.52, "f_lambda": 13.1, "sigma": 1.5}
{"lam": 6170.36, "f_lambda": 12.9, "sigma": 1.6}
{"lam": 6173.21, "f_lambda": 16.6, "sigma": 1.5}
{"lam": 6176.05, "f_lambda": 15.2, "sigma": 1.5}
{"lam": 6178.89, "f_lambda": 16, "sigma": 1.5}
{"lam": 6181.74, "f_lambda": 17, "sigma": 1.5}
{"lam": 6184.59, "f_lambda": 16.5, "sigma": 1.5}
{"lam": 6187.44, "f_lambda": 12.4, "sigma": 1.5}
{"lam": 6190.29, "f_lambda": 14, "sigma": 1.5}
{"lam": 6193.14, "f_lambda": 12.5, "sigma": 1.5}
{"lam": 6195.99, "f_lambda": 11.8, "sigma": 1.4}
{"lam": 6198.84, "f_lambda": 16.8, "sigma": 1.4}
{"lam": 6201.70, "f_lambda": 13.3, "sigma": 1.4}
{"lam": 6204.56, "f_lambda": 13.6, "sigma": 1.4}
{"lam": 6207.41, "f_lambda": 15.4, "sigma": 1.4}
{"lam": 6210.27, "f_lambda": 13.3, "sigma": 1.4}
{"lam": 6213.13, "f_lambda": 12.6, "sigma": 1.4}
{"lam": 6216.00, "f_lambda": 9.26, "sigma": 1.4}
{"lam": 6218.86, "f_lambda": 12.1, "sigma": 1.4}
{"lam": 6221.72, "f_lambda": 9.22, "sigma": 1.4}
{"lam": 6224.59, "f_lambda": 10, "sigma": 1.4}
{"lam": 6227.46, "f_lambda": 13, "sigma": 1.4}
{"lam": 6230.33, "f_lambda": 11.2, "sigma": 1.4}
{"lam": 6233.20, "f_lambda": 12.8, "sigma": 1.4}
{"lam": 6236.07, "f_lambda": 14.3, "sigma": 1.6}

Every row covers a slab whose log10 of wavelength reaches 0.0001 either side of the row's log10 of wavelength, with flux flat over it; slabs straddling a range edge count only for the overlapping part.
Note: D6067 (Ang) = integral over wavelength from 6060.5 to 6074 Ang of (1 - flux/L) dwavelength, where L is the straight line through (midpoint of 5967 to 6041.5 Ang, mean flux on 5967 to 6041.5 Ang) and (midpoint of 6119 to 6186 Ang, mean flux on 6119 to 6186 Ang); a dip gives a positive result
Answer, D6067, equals -2.0 Ang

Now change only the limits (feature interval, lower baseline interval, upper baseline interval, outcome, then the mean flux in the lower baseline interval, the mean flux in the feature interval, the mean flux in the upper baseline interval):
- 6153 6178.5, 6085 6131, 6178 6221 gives 1.78 Ang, 22.5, 15.8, 13.7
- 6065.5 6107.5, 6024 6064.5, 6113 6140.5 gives -0.66 Ang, 21.5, 22.1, 22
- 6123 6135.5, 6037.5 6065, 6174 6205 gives -3.41 Ang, 22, 22.7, 14.5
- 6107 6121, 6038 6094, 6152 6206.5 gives -2.80 Ang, 21.8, 22.8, 15.2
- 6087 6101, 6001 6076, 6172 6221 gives -3.72 Ang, 20.7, 23.2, 13.9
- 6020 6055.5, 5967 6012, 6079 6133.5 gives -3.78 Ang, 17.2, 21.3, 22.2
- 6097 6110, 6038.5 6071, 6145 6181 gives -1.78 Ang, 21.9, 22.6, 17.4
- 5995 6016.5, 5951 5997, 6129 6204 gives -2.20 Ang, 16.3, 18.2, 17.5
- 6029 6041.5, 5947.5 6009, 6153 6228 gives -3.35 Ang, 16.6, 20.1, 14.1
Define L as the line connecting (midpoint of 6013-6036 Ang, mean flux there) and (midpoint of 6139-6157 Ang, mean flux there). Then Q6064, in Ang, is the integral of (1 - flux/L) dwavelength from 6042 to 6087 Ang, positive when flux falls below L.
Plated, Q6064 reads -1.8 Ang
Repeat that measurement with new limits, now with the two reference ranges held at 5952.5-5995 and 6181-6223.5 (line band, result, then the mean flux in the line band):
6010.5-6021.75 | -2.9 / 19.7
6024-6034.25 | -3.6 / 21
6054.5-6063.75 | -4.7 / 22.8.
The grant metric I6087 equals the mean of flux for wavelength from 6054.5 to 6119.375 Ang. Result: 22.4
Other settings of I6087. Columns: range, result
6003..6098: 21.1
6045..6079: 22.4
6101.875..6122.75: 21.9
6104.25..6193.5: 19.3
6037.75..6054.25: 21.7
